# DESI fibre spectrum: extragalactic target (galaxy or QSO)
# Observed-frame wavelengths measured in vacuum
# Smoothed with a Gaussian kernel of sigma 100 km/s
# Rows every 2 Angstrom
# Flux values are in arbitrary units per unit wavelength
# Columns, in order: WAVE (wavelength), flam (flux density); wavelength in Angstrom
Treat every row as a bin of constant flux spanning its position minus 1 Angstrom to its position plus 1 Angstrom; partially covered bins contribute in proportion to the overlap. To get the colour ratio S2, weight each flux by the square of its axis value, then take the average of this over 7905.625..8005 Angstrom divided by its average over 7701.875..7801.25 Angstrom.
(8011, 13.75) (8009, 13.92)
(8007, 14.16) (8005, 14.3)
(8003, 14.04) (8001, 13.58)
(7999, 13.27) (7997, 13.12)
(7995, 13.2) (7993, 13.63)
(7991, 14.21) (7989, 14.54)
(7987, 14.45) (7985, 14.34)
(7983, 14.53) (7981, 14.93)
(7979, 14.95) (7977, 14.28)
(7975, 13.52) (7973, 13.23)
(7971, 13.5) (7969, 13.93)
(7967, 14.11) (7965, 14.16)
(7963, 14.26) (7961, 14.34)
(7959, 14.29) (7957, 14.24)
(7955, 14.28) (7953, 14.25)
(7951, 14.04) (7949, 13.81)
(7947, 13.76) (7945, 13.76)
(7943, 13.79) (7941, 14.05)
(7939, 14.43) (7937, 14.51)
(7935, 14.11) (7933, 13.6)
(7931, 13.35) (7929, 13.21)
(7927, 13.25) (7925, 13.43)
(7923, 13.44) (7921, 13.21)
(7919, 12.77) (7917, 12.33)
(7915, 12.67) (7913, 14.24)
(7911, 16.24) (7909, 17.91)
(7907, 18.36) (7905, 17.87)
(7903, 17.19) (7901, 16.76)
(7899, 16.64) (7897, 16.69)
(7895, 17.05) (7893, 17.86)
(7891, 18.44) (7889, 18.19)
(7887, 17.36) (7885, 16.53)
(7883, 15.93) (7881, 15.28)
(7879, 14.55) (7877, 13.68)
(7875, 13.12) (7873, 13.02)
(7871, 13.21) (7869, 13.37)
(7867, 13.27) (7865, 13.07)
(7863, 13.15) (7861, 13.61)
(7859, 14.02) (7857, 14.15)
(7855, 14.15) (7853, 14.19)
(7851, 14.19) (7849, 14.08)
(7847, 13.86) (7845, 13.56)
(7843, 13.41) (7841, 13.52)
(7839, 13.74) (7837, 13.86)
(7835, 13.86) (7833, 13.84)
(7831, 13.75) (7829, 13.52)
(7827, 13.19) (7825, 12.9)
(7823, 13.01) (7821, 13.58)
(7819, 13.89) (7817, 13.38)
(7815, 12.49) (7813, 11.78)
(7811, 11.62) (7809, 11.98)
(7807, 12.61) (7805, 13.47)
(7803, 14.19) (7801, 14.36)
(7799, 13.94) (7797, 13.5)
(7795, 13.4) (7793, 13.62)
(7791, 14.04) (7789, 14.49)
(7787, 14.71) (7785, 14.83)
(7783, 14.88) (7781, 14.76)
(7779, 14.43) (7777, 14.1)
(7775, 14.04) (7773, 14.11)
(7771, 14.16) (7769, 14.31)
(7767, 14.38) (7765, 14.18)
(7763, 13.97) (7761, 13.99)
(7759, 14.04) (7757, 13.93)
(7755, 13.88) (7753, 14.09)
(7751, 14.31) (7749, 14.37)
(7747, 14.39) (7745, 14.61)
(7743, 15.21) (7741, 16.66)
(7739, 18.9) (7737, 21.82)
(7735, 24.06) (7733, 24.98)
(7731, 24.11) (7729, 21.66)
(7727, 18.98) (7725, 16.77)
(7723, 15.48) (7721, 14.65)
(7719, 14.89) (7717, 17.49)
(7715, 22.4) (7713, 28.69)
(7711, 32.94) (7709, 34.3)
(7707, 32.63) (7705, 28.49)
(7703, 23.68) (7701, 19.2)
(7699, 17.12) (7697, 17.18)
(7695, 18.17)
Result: 0.84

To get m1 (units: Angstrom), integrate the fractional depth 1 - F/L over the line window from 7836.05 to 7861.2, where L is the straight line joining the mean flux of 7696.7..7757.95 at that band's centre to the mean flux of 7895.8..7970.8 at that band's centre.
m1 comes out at 4.4 Angstrom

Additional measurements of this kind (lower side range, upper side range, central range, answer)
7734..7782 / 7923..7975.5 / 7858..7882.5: 1.36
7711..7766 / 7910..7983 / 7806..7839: 6.33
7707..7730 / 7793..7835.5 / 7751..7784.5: 6.30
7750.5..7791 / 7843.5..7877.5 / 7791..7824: 1.90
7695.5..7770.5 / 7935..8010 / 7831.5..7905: 6.16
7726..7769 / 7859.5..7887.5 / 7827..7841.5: 1.28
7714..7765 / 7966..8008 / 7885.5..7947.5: -1.23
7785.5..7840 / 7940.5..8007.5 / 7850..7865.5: -0.27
